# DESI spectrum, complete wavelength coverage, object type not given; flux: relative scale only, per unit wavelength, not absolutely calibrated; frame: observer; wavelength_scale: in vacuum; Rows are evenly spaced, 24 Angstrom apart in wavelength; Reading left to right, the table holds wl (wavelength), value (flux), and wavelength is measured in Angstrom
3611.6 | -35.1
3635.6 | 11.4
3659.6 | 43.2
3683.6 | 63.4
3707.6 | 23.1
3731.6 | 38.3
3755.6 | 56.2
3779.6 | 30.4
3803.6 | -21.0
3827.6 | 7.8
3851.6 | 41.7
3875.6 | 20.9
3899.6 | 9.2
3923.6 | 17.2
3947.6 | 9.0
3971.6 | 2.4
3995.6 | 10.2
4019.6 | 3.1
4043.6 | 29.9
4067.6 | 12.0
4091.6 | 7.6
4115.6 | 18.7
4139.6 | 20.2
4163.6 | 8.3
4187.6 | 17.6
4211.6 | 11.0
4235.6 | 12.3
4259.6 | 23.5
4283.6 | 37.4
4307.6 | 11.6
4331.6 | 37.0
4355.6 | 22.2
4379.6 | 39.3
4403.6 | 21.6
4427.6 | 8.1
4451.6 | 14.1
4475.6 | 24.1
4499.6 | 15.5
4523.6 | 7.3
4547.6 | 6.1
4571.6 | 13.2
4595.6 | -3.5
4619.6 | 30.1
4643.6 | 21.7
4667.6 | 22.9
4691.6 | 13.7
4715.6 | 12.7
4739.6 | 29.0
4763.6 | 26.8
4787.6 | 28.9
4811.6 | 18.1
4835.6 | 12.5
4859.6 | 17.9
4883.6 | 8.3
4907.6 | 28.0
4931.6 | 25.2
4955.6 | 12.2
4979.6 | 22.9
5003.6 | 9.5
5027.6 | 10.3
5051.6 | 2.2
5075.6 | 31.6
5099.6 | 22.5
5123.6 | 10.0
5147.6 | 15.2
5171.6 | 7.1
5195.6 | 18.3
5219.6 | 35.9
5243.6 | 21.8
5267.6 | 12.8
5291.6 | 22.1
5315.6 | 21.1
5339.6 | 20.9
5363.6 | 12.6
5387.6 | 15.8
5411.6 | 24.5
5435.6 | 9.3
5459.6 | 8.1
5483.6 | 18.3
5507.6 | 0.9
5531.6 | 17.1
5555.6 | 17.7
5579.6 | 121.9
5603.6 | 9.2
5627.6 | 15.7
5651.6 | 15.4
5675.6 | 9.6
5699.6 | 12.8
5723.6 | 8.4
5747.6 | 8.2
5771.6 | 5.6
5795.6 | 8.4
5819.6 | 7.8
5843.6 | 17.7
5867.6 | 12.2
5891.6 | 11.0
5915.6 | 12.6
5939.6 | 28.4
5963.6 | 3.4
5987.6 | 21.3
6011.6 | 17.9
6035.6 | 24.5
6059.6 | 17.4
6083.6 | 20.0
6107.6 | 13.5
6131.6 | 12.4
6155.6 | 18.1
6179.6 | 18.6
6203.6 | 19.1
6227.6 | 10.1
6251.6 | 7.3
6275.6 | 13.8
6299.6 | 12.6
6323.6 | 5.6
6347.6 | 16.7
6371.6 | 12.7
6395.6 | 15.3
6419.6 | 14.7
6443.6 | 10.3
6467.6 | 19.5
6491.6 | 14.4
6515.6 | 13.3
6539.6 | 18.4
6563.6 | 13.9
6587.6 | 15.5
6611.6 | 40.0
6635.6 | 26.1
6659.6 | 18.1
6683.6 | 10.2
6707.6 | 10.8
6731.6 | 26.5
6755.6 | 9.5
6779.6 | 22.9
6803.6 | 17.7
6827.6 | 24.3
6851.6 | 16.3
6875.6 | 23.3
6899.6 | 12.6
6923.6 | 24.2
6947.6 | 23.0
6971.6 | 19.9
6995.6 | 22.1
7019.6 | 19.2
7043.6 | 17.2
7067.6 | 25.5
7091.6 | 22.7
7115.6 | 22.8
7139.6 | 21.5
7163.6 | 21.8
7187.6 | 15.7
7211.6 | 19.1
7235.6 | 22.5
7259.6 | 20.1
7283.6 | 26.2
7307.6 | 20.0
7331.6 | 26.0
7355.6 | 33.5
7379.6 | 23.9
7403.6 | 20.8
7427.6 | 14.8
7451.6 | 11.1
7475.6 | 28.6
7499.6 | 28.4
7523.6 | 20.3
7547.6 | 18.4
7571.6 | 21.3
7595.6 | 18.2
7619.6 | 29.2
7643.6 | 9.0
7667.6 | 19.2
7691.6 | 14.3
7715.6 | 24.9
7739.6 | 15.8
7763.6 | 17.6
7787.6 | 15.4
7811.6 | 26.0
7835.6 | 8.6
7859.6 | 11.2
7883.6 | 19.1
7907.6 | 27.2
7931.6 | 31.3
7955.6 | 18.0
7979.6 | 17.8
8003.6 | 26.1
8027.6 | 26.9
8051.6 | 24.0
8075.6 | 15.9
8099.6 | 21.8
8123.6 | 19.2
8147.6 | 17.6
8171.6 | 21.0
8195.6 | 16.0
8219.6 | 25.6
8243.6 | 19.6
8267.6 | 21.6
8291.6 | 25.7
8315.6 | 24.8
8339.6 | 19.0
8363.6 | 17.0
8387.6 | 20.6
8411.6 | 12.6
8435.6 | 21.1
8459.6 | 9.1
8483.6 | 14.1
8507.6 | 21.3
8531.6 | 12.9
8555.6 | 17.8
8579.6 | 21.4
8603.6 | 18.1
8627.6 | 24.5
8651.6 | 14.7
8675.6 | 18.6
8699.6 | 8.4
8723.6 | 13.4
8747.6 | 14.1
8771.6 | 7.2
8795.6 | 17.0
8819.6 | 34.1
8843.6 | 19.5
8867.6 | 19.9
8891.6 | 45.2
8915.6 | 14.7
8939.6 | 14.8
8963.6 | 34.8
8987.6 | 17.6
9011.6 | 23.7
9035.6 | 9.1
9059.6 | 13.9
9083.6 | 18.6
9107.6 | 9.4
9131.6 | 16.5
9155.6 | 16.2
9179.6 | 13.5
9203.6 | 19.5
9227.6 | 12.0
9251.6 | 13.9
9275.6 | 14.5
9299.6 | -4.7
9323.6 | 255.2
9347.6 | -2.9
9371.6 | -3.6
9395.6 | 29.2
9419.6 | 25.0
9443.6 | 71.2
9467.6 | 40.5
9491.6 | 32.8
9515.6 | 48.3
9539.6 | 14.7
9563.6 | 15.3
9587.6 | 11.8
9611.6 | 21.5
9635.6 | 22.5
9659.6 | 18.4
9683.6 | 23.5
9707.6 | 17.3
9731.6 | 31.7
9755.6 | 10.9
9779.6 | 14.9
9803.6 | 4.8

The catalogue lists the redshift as 0.78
